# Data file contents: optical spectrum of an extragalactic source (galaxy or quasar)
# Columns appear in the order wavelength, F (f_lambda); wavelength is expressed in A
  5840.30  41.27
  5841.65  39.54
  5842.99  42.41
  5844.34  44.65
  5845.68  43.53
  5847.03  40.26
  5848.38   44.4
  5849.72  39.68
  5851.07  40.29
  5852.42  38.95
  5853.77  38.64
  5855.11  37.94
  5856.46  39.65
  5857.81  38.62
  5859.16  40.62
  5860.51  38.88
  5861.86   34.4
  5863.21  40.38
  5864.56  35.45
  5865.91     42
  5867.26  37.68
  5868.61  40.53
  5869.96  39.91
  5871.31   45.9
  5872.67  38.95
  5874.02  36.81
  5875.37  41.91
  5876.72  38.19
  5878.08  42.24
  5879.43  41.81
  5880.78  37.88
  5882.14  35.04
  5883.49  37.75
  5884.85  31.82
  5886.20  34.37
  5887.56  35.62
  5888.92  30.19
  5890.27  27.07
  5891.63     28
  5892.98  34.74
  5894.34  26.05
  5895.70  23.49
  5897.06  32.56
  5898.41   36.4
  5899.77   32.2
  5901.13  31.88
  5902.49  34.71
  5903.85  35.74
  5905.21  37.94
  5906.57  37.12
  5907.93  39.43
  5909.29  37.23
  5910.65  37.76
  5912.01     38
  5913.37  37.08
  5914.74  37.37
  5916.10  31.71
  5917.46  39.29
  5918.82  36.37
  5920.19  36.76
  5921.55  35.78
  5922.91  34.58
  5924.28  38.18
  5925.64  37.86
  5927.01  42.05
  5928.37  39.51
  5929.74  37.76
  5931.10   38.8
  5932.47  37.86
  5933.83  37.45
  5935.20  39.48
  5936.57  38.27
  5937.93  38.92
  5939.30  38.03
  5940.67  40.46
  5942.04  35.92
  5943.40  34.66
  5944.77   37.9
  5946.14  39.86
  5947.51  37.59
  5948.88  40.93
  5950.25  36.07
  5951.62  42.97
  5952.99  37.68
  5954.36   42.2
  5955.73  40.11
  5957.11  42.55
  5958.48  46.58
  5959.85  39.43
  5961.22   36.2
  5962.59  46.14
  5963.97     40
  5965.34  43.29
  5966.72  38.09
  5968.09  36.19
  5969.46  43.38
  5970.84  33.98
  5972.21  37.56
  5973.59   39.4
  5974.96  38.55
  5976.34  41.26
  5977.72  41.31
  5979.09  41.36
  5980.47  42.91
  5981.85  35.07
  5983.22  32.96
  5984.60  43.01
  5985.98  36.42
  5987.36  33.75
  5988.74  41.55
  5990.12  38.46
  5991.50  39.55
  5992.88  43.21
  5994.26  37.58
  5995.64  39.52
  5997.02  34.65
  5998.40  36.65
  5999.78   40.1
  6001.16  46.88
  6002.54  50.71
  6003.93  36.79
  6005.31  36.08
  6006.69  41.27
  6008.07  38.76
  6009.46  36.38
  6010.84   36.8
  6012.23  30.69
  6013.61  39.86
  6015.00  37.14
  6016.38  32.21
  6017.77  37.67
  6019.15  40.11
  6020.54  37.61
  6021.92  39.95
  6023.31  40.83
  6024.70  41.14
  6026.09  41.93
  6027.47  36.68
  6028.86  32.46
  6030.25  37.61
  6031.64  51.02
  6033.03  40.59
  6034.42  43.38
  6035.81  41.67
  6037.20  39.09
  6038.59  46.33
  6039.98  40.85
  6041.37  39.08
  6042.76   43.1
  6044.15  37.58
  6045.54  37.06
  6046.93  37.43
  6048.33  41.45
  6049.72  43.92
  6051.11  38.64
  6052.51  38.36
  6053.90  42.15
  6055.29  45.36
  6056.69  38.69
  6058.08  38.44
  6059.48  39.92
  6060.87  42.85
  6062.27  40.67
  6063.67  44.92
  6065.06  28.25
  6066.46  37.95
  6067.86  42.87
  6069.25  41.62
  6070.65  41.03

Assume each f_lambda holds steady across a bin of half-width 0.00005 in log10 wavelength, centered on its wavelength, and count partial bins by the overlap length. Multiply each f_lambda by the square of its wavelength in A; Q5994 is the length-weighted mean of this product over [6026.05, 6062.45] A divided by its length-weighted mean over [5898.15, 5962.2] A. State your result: 1.11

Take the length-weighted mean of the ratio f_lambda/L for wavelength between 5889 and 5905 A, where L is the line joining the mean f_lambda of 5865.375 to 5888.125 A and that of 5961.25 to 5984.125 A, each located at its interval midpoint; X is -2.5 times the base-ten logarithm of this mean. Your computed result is 0.23 mag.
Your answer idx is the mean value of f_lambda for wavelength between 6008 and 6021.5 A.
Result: 36.7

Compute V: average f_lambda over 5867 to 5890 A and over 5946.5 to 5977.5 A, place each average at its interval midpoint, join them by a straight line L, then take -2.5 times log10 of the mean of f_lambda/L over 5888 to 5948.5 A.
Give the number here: 0.09 mag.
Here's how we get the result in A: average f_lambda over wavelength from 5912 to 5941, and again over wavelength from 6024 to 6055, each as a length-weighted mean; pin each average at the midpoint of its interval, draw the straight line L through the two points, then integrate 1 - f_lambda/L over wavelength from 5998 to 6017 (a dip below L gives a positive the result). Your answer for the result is 0.5 A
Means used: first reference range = 37.8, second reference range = 40.6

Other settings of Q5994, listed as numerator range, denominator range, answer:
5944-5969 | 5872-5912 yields 1.17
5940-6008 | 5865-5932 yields 1.12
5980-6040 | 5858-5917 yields 1.13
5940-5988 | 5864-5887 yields 1.05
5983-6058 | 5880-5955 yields 1.13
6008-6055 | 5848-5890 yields 1.08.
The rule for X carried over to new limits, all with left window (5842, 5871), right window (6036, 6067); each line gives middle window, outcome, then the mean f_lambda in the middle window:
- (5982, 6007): 0.02 mag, 39.3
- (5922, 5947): 0.05 mag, 38.2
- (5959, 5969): 0.00 mag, 40.1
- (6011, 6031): 0.07 mag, 37.6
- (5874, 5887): 0.06 mag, 37.8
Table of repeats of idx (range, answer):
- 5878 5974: 37.1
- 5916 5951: 37.9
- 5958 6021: 39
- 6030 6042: 42.4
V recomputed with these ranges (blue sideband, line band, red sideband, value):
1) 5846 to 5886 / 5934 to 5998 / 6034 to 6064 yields 0.025 mag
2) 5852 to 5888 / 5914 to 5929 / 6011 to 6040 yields 0.047 mag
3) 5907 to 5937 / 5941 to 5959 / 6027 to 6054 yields -0.035 mag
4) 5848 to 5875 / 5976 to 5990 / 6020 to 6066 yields 0.031 mag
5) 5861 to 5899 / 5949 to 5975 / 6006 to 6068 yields -0.062 mag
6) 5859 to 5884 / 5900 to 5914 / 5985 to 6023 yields 0.073 mag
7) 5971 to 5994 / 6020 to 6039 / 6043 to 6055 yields -0.028 mag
